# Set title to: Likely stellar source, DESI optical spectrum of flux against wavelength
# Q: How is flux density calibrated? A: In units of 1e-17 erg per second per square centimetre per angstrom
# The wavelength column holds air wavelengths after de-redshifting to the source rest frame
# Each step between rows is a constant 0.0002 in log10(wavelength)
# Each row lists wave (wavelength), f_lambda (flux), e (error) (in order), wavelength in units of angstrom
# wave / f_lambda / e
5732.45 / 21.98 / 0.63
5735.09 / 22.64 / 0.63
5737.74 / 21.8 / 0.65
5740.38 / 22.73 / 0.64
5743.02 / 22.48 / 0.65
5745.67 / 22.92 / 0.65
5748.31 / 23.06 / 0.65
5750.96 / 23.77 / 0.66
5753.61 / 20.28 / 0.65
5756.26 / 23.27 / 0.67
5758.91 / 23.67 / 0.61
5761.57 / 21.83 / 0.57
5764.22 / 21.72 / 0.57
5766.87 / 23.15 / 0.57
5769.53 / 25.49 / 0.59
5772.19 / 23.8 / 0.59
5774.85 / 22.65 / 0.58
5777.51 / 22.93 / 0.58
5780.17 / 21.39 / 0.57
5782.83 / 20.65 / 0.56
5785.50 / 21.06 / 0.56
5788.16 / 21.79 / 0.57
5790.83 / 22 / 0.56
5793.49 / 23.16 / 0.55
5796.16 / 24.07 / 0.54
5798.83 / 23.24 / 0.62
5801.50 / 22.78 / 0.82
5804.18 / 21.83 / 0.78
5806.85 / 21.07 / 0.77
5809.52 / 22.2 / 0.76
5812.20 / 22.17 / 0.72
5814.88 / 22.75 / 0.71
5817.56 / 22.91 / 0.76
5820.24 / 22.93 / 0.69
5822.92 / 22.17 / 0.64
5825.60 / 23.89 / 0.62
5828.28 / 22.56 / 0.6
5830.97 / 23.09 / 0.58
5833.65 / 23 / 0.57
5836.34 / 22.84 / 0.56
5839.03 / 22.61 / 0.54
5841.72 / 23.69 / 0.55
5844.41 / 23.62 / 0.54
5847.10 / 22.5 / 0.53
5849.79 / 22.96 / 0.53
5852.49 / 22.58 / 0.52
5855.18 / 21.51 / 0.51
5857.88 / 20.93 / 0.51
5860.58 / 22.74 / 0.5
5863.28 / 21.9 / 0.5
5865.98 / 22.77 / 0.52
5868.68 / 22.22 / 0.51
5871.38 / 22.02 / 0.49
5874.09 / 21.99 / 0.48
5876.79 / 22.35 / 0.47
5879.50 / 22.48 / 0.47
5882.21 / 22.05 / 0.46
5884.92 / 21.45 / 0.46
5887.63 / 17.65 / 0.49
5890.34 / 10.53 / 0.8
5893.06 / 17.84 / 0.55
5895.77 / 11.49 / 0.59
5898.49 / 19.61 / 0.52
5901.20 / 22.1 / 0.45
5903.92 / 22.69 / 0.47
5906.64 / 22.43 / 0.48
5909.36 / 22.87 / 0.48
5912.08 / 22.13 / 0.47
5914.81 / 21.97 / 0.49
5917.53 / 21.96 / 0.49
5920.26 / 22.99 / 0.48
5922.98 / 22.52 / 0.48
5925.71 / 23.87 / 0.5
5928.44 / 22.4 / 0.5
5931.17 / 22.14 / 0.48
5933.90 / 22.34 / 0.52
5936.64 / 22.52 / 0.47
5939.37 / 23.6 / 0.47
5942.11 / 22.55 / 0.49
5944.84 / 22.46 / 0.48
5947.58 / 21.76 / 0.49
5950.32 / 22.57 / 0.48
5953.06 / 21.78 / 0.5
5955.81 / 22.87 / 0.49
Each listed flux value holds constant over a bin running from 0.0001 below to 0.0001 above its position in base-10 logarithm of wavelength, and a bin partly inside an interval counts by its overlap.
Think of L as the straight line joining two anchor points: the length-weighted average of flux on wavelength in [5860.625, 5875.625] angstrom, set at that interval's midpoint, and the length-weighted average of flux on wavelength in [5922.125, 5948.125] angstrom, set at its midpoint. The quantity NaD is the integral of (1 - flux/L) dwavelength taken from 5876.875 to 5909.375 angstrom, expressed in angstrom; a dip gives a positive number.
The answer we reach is 4.3 angstrom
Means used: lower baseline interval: 22.2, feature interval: 19.4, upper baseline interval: 22.6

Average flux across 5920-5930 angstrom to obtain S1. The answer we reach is 22.9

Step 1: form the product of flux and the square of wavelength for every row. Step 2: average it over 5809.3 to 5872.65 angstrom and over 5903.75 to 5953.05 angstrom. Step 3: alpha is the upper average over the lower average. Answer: 1.03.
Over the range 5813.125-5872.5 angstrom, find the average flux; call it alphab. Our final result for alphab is 22.6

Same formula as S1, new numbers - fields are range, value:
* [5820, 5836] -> 22.9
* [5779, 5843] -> 22.5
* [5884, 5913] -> 19.1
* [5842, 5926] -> 21.2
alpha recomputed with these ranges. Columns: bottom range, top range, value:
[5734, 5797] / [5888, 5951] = 0.99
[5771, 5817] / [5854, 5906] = 0.94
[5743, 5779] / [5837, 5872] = 1.01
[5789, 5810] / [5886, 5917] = 0.89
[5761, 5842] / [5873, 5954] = 0.98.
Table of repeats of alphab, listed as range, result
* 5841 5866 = 22.5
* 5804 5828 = 22.5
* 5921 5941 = 22.8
